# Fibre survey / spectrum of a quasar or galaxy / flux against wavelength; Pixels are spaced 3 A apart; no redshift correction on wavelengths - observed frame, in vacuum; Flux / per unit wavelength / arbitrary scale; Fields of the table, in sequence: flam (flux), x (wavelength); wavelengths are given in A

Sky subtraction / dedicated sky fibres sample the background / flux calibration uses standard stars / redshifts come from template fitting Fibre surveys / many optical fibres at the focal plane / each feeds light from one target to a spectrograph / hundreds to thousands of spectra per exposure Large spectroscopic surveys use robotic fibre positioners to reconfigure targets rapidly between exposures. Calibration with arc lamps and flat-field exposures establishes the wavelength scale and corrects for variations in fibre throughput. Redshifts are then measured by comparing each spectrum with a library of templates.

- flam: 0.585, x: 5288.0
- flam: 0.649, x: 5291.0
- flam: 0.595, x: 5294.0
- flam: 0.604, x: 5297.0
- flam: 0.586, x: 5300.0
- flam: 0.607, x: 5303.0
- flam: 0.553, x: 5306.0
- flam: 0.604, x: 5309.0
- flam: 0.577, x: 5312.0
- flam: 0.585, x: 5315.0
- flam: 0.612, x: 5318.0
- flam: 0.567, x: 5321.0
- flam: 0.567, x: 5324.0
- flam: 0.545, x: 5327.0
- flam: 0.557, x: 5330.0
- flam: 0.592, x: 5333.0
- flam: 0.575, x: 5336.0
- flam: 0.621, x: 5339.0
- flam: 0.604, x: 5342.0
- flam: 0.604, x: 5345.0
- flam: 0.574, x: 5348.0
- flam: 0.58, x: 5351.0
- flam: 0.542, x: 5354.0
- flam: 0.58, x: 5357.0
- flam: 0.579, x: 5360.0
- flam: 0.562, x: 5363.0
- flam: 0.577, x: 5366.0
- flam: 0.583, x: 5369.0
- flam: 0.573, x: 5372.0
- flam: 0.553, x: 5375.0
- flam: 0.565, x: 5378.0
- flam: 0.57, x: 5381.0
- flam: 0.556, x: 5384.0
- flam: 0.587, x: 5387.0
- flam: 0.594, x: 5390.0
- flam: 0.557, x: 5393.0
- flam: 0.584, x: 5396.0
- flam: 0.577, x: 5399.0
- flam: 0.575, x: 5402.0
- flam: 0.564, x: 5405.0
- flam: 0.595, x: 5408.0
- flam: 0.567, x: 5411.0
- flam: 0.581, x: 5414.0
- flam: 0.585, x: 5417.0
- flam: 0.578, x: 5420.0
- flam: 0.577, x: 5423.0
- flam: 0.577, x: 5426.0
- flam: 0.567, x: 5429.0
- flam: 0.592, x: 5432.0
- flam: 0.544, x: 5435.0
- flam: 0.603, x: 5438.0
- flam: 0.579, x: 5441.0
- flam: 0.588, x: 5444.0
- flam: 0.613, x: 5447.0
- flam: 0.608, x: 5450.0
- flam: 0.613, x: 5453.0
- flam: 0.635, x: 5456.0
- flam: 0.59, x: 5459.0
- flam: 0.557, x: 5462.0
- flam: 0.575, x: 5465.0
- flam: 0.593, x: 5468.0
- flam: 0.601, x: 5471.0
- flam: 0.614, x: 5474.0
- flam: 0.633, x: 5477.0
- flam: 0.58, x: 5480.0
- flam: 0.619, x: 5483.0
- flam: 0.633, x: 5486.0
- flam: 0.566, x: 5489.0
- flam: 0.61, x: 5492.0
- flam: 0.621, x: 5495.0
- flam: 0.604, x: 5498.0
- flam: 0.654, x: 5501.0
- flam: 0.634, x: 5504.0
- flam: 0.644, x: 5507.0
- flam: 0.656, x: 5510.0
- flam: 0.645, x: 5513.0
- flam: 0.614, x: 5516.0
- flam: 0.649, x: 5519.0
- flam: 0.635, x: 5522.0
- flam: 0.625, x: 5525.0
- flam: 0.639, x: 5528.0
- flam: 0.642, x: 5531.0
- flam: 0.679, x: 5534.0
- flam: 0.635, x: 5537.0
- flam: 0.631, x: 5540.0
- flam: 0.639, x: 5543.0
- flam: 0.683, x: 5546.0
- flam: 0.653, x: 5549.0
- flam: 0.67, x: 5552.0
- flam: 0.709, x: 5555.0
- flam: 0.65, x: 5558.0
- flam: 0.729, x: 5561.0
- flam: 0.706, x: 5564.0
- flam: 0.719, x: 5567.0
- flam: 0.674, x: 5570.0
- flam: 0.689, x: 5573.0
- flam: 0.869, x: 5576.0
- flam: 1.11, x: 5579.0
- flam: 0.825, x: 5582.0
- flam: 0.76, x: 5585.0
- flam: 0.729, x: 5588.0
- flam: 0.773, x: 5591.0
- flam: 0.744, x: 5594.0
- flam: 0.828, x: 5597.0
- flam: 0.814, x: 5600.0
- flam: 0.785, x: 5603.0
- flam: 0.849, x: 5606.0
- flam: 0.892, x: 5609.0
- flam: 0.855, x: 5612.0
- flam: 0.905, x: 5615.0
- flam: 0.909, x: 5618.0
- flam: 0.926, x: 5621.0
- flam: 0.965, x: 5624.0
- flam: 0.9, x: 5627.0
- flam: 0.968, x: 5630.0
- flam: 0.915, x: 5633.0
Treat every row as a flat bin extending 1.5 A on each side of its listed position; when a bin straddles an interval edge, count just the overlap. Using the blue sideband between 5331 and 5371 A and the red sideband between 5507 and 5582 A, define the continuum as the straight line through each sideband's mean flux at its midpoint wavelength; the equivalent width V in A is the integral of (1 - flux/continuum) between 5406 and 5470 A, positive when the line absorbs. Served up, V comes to 4.5 A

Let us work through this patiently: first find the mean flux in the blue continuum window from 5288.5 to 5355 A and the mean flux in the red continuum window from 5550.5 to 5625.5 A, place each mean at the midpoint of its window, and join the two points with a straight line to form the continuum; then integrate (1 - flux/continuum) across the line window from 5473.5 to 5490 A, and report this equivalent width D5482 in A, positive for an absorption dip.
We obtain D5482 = 2.5 A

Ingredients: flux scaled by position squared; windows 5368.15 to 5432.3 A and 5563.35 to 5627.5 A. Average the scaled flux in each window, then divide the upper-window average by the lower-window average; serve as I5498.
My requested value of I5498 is 1.55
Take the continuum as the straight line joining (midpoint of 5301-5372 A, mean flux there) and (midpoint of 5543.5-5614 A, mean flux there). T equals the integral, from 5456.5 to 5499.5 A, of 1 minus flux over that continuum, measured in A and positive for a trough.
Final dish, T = 5.6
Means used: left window 0.58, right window 0.769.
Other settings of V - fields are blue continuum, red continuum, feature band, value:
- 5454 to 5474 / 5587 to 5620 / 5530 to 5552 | 2.1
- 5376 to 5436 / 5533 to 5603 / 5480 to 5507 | 1.9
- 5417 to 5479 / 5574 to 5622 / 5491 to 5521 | 2.4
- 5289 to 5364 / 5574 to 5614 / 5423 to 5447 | 3.7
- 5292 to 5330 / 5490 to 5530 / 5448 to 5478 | 0.9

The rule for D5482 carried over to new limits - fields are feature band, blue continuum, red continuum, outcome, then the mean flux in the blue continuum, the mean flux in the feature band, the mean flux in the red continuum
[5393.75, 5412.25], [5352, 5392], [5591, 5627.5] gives 1.0 A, 0.571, 0.576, 0.86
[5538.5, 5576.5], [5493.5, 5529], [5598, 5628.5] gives 2.9 A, 0.635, 0.689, 0.879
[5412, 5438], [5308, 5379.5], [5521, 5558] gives 1.4 A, 0.578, 0.577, 0.653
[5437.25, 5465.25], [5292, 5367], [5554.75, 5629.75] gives 3.8 A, 0.582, 0.597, 0.817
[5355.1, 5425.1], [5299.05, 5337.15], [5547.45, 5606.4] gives 6.1 A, 0.579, 0.575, 0.763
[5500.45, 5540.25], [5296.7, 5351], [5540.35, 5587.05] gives 3.8 A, 0.585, 0.642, 0.736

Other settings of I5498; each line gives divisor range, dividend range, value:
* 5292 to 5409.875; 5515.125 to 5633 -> 1.43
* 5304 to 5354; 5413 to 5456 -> 1.05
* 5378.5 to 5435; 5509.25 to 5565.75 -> 1.20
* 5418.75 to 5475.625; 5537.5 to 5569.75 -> 1.19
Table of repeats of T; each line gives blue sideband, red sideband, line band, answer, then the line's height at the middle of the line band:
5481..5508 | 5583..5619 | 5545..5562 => 1.14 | 0.73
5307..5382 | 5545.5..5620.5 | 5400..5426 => 2.42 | 0.637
